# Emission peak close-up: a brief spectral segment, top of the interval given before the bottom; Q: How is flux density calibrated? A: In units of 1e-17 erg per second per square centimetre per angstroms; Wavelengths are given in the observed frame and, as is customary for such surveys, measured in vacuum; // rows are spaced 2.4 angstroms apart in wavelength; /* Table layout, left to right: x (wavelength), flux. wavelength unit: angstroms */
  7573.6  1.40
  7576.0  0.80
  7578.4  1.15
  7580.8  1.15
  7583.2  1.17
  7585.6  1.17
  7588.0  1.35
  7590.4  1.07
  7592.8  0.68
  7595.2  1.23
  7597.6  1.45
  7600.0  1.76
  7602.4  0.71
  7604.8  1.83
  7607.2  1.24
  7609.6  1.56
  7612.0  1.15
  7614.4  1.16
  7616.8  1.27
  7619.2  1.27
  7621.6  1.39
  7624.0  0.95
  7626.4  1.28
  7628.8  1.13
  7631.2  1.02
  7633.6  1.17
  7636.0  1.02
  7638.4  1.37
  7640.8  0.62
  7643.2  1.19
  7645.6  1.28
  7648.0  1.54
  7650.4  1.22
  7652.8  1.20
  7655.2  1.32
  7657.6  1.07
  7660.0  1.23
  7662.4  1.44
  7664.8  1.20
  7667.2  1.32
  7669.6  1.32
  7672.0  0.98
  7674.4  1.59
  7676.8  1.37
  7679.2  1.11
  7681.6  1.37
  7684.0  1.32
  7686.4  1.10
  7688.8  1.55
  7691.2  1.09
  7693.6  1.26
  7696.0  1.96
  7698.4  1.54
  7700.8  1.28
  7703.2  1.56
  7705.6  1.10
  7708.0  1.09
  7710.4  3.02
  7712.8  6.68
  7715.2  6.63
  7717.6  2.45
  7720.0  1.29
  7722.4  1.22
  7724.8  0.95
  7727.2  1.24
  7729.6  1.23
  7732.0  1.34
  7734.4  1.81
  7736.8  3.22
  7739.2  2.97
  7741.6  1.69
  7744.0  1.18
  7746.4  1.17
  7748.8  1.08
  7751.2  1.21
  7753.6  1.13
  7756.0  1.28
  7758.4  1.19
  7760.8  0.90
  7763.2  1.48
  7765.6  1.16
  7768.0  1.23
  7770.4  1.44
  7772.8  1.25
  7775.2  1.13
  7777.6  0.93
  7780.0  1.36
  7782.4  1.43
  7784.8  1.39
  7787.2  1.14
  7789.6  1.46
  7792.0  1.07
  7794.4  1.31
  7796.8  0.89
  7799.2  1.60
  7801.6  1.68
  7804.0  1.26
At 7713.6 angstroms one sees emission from H-alpha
